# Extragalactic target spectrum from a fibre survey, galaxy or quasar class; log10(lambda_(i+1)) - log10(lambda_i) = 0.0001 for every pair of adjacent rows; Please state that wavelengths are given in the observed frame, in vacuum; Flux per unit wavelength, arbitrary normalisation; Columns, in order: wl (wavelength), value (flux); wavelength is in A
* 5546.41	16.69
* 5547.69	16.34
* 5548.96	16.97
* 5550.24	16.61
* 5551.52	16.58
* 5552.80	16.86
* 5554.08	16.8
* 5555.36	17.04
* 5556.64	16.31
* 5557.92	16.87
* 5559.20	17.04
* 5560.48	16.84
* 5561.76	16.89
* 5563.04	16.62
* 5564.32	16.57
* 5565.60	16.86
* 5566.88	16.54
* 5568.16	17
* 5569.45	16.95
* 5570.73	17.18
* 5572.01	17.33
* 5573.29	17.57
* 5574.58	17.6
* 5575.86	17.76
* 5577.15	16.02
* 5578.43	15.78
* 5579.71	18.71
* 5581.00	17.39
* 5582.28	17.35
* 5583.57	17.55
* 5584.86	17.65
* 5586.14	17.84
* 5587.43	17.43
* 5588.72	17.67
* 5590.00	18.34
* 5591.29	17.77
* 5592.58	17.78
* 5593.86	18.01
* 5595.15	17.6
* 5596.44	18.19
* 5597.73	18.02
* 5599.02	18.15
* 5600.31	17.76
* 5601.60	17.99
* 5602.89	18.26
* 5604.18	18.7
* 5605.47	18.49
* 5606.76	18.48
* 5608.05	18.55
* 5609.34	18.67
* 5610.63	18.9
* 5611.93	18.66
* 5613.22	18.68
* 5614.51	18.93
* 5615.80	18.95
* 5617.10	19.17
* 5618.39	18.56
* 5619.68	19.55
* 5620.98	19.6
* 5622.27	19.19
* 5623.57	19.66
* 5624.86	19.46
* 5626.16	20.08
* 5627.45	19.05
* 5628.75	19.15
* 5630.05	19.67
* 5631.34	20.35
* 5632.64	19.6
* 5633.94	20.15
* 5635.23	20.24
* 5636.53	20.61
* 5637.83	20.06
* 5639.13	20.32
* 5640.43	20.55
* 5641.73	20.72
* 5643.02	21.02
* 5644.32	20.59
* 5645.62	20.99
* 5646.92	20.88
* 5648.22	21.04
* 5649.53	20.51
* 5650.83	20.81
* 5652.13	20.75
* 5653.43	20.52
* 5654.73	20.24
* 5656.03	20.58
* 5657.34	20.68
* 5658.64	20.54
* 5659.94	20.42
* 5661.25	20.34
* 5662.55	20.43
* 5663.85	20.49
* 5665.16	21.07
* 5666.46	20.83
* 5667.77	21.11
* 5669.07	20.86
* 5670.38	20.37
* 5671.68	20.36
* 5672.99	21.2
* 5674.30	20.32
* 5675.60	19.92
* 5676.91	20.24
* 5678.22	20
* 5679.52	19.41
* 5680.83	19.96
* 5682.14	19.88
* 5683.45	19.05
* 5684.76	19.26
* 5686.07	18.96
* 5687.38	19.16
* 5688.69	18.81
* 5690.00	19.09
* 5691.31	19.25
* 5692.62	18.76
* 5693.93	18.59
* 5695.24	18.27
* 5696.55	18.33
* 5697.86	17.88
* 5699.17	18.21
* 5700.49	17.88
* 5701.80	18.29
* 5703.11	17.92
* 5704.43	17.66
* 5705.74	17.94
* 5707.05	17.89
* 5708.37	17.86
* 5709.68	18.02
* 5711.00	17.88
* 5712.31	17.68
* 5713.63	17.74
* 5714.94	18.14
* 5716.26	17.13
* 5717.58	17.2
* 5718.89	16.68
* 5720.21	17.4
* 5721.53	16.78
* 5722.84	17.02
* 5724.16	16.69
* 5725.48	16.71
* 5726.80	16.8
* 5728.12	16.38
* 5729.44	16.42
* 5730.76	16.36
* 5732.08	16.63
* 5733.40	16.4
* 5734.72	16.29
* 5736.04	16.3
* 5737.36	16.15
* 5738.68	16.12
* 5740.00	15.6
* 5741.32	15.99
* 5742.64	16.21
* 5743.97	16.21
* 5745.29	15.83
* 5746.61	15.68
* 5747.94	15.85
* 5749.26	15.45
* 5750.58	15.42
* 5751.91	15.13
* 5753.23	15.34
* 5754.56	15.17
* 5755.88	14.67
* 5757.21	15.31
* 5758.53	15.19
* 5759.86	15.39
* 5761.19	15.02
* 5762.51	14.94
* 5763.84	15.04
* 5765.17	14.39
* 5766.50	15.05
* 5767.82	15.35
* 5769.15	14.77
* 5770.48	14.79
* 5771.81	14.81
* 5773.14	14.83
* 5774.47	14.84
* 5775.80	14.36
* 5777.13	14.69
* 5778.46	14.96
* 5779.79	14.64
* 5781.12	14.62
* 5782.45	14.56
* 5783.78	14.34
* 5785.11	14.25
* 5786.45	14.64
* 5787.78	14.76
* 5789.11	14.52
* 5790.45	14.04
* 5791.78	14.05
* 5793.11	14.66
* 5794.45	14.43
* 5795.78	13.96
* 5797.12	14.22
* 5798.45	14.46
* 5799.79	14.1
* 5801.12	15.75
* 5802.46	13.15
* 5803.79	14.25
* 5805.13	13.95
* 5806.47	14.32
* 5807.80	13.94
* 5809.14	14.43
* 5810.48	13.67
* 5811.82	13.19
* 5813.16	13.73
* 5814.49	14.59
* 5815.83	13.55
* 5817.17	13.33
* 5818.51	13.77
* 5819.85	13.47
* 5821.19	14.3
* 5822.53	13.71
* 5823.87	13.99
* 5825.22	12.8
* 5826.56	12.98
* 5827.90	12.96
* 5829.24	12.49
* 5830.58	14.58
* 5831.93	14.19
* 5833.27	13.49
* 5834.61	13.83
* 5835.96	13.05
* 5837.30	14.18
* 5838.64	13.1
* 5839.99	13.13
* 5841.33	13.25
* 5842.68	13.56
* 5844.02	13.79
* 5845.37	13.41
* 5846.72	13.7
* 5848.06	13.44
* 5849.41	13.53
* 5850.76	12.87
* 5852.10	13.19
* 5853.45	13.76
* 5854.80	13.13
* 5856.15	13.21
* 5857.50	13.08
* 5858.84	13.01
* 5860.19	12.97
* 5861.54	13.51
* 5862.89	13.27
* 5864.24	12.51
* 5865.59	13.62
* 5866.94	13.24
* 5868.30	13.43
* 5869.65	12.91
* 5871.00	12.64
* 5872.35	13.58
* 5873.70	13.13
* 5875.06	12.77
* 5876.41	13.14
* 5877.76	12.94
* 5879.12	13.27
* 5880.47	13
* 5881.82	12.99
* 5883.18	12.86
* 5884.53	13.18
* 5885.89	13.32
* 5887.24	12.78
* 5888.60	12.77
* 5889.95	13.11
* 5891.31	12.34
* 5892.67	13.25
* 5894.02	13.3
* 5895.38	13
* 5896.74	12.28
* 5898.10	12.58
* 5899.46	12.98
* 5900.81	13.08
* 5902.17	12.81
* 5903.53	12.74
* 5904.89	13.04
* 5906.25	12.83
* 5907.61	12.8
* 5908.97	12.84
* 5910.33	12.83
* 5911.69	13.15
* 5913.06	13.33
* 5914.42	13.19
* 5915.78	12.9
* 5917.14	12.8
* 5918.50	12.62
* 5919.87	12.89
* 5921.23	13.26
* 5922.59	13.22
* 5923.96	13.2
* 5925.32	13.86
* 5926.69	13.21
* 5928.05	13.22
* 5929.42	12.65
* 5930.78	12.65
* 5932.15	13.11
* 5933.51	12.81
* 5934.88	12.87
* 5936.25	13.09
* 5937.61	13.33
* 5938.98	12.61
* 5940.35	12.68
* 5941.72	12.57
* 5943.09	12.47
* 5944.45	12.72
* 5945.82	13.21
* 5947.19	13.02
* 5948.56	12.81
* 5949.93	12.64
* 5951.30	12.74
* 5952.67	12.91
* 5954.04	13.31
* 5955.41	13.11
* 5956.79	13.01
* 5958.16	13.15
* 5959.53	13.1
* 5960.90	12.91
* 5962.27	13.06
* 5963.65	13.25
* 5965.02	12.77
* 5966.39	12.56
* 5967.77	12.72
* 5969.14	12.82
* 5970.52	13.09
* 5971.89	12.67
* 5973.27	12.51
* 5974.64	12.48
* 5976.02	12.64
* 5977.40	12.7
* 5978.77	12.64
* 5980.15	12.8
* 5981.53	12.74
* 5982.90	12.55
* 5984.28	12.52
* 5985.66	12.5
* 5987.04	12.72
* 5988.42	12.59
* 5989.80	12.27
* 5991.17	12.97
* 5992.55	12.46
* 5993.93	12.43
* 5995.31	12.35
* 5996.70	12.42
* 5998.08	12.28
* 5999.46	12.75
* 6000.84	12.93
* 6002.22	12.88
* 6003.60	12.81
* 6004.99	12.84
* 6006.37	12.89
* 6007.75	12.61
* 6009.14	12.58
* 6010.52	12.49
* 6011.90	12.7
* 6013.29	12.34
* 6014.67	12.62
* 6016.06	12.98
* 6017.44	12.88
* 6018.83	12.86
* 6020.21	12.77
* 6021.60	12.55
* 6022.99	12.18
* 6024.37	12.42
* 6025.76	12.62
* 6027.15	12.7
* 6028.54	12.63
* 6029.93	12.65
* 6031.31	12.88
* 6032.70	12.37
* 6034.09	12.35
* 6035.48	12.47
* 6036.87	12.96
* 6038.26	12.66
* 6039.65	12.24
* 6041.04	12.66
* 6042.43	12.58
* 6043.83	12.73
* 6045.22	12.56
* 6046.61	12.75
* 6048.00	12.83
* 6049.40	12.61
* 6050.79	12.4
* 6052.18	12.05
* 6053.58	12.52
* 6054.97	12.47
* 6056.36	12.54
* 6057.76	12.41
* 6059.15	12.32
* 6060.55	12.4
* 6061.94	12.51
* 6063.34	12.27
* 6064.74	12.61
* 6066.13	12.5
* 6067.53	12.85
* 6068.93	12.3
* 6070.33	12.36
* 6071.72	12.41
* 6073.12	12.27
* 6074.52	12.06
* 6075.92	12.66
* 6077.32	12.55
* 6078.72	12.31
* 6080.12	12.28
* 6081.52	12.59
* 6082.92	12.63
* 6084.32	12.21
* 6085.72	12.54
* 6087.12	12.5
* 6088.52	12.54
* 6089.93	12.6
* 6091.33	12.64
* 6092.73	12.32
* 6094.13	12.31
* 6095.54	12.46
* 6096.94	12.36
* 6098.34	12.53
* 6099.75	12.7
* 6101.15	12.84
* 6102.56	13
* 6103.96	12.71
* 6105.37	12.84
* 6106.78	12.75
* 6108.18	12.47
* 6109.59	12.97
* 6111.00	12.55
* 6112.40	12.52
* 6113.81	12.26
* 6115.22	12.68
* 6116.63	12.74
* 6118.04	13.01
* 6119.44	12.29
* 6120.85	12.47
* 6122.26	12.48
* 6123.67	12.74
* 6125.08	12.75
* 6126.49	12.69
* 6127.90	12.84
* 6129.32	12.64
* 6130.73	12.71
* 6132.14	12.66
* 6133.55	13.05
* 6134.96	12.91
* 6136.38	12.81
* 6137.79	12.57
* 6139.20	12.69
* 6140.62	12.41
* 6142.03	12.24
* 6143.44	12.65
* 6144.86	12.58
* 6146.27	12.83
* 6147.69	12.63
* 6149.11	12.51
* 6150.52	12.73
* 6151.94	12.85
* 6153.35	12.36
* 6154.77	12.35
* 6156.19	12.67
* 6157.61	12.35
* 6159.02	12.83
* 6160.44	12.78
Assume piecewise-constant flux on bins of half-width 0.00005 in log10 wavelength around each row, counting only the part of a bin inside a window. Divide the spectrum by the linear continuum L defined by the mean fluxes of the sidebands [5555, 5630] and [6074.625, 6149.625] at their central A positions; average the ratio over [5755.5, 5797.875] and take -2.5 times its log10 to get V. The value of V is 0.097 mag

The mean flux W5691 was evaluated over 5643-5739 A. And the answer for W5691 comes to 18.8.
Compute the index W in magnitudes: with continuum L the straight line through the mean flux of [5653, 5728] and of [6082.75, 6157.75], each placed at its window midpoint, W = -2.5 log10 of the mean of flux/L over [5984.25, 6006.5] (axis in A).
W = 0.15 mag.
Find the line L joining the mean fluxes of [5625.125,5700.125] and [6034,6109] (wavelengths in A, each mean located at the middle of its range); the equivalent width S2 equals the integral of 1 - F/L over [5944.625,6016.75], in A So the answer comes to 7.3 A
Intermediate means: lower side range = 20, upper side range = 12.5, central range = 12.7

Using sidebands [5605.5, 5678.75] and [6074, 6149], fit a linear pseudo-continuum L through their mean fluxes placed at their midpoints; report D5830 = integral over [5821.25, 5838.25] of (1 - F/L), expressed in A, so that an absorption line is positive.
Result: 3.5 A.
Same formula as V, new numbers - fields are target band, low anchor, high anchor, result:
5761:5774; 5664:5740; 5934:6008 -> 0.14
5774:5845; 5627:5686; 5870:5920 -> 0.12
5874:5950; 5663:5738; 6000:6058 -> 0.14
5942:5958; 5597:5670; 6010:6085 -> 0.11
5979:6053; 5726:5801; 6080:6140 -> 0.06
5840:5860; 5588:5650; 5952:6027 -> 0.14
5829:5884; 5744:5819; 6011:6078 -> 0.06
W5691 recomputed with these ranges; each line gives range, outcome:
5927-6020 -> 12.8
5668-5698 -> 19.5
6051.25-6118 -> 12.5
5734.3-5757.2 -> 15.7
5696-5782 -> 16.2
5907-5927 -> 13.1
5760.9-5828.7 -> 14.3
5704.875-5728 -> 17.4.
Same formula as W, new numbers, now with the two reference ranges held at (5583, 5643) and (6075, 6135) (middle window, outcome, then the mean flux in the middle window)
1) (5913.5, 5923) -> 0.16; 13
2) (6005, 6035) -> 0.09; 12.6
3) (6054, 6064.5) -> 0.06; 12.4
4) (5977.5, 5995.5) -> 0.12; 12.6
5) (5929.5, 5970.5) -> 0.13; 12.9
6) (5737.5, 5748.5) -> 0.09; 15.9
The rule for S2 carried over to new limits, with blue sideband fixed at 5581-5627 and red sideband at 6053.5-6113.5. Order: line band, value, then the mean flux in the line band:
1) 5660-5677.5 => -2.9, 20.6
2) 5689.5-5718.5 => -1.4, 18.1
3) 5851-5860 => 1.3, 13.2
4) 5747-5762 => 1.2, 15.3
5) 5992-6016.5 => 1.6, 12.6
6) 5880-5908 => 3.7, 12.9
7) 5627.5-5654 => -3.6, 20.4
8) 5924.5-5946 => 2.1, 12.9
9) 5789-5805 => 1.8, 14.3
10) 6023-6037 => 0.6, 12.6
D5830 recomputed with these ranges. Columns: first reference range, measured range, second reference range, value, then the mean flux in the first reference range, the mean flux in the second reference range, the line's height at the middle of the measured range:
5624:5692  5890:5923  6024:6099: 5.4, 20.2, 12.5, 15.5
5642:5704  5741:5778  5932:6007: 5.4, 19.9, 12.8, 17.8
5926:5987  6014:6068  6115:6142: 0.8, 12.8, 12.7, 12.8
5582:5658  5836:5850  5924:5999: 1.4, 19.2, 12.8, 15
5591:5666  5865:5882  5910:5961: 1.4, 19.6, 13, 14.3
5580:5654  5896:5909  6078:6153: 2.2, 19.1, 12.6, 15.4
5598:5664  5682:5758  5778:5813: -1.6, 19.7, 14.3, 16.8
